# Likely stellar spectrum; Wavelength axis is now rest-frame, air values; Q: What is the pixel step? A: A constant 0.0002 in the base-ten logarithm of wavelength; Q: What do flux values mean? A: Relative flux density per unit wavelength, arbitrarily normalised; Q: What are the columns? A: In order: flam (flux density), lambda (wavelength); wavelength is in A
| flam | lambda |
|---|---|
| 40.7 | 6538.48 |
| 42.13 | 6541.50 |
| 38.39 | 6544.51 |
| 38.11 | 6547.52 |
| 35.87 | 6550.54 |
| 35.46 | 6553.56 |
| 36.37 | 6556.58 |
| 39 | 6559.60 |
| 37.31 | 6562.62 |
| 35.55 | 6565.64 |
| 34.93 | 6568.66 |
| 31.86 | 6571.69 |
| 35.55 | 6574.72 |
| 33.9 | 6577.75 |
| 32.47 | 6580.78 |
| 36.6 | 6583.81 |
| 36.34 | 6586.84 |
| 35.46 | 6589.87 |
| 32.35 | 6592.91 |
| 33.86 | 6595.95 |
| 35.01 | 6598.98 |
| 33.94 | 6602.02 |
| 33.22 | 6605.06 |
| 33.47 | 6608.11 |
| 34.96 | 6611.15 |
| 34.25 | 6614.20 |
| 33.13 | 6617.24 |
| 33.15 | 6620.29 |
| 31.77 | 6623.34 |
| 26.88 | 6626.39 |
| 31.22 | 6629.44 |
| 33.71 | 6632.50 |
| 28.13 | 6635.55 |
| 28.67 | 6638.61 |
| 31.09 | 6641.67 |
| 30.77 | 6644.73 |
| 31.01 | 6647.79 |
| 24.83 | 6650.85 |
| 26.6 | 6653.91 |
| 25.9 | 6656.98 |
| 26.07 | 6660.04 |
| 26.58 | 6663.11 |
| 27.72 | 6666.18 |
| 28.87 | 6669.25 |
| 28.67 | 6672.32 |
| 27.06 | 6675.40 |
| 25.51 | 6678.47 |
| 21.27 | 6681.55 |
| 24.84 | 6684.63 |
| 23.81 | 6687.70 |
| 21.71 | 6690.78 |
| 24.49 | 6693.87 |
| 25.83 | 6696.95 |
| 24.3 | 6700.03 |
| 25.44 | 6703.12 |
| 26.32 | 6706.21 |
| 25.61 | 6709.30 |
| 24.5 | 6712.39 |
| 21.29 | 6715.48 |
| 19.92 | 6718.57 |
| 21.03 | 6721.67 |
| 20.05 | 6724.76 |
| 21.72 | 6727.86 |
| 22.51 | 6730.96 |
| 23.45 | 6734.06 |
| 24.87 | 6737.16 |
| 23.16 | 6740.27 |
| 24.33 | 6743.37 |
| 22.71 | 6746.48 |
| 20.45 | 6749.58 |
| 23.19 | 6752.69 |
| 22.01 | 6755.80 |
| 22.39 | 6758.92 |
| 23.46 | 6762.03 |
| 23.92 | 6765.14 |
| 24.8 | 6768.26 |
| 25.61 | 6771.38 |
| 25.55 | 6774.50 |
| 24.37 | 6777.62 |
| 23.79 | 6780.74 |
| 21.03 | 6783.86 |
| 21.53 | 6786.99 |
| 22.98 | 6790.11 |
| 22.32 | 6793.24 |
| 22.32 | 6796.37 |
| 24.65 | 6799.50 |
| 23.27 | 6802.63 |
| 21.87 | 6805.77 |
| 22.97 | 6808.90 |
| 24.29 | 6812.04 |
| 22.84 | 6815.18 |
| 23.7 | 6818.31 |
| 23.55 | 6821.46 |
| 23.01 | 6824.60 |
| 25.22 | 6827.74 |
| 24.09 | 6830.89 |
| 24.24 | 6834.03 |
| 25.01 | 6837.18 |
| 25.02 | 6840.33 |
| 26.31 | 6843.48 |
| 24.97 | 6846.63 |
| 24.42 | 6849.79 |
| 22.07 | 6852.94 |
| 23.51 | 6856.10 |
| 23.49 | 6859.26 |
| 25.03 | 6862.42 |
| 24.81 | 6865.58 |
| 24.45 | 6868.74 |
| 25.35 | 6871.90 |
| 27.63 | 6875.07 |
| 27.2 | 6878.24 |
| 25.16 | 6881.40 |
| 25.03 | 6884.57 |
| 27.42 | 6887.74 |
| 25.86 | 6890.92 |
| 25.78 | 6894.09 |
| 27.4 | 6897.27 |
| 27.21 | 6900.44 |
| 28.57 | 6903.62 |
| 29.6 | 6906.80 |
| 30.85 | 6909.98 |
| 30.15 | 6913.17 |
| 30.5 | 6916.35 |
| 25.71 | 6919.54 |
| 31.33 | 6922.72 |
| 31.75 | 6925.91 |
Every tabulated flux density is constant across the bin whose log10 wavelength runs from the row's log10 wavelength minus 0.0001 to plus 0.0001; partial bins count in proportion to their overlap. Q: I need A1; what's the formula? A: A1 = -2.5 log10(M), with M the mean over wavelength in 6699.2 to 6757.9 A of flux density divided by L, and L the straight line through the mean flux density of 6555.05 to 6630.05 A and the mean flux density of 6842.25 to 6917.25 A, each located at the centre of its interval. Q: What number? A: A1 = 0.31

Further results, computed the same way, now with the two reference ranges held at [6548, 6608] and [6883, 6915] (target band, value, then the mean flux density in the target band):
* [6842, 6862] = 0.19 mag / 24.2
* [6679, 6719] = 0.32 mag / 23.9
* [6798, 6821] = 0.26 mag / 23.4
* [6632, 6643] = 0.12 mag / 30.1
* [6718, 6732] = 0.44 mag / 21.1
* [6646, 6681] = 0.22 mag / 27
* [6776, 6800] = 0.31 mag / 22.8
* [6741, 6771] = 0.32 mag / 23.1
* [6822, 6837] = 0.21 mag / 24.2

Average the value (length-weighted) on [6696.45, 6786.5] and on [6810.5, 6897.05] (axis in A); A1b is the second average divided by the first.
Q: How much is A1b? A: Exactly 1.07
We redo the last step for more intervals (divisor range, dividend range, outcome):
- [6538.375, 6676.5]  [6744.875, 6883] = 0.73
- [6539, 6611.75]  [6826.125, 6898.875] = 0.71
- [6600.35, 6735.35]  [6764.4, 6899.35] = 0.90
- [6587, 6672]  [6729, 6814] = 0.75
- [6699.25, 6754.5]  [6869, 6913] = 1.18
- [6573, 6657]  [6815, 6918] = 0.80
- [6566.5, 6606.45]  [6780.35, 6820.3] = 0.67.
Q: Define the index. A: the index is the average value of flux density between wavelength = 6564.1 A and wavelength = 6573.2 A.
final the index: 34.1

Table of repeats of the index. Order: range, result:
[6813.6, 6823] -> 23.4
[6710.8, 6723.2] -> 21.7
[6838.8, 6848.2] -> 25.4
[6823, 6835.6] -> 24.2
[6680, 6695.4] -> 23.2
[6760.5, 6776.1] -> 24.7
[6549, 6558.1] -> 35.9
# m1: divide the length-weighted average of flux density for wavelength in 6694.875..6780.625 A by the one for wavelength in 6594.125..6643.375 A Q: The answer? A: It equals 0.73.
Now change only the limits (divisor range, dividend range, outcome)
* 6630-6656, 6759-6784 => 0.82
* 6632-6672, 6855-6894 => 0.90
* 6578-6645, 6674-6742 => 0.72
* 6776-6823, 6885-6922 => 1.22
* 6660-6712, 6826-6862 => 0.96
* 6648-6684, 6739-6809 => 0.88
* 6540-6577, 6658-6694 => 0.70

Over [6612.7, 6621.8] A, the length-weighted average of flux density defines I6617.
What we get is 33.5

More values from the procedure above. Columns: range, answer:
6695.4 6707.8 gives 25.5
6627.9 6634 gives 32.4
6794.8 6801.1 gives 23.5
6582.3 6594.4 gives 35.2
